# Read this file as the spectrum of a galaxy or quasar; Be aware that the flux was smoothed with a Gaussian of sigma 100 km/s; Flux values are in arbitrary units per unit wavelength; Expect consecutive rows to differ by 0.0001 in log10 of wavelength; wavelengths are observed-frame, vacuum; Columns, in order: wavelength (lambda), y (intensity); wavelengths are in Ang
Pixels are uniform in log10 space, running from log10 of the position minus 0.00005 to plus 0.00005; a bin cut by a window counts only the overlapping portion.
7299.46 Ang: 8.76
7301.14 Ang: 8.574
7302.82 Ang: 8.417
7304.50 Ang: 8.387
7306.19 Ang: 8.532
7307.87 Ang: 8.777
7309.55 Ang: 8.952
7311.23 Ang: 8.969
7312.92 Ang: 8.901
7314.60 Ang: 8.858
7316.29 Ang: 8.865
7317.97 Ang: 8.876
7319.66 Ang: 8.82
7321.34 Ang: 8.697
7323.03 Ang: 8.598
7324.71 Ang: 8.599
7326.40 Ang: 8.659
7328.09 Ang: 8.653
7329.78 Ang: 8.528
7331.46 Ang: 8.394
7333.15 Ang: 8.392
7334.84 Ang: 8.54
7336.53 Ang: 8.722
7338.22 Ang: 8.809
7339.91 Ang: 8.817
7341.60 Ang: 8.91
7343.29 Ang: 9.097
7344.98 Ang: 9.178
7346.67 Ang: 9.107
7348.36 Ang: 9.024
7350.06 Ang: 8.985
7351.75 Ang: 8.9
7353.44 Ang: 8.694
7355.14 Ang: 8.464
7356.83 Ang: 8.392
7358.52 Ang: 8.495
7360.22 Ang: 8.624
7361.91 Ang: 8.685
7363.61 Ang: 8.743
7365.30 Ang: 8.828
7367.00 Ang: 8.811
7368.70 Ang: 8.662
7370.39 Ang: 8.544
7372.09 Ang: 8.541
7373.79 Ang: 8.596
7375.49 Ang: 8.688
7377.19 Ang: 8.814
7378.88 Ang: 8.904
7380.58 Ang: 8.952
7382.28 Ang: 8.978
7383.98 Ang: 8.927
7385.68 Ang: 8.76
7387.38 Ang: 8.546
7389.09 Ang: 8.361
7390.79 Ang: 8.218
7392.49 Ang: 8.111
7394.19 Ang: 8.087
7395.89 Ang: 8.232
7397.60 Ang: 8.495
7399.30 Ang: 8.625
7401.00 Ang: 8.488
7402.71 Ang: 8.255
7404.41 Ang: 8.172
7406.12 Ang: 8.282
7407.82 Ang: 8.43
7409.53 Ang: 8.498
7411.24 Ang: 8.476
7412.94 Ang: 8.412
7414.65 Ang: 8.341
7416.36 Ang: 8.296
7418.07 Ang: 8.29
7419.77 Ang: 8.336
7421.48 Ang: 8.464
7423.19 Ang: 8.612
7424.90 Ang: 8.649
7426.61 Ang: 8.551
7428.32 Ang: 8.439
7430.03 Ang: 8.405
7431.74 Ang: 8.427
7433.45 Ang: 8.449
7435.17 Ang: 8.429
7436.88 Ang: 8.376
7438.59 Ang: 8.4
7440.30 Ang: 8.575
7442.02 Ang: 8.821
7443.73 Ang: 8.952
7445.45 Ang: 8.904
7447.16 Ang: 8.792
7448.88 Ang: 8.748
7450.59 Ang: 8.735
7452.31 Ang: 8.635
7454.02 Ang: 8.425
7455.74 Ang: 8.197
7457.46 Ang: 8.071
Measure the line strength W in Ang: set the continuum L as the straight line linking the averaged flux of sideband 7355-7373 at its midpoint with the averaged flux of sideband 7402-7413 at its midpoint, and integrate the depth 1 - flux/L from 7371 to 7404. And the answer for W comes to -0.3 Ang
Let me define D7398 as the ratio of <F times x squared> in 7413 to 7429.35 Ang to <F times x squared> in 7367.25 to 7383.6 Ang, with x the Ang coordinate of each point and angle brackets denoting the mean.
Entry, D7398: 0.98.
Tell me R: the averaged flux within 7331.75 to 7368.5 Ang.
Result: 8.76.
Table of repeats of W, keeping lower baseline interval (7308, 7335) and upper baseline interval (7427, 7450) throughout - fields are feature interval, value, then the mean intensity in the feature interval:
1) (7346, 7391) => -0.27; 8.72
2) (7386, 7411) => 0.81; 8.35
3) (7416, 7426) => 0.19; 8.45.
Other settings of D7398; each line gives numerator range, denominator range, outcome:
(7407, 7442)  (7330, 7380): 0.99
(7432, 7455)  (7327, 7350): 1.01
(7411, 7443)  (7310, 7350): 0.99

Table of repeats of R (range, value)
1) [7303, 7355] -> 8.77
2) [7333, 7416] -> 8.62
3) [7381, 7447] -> 8.48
